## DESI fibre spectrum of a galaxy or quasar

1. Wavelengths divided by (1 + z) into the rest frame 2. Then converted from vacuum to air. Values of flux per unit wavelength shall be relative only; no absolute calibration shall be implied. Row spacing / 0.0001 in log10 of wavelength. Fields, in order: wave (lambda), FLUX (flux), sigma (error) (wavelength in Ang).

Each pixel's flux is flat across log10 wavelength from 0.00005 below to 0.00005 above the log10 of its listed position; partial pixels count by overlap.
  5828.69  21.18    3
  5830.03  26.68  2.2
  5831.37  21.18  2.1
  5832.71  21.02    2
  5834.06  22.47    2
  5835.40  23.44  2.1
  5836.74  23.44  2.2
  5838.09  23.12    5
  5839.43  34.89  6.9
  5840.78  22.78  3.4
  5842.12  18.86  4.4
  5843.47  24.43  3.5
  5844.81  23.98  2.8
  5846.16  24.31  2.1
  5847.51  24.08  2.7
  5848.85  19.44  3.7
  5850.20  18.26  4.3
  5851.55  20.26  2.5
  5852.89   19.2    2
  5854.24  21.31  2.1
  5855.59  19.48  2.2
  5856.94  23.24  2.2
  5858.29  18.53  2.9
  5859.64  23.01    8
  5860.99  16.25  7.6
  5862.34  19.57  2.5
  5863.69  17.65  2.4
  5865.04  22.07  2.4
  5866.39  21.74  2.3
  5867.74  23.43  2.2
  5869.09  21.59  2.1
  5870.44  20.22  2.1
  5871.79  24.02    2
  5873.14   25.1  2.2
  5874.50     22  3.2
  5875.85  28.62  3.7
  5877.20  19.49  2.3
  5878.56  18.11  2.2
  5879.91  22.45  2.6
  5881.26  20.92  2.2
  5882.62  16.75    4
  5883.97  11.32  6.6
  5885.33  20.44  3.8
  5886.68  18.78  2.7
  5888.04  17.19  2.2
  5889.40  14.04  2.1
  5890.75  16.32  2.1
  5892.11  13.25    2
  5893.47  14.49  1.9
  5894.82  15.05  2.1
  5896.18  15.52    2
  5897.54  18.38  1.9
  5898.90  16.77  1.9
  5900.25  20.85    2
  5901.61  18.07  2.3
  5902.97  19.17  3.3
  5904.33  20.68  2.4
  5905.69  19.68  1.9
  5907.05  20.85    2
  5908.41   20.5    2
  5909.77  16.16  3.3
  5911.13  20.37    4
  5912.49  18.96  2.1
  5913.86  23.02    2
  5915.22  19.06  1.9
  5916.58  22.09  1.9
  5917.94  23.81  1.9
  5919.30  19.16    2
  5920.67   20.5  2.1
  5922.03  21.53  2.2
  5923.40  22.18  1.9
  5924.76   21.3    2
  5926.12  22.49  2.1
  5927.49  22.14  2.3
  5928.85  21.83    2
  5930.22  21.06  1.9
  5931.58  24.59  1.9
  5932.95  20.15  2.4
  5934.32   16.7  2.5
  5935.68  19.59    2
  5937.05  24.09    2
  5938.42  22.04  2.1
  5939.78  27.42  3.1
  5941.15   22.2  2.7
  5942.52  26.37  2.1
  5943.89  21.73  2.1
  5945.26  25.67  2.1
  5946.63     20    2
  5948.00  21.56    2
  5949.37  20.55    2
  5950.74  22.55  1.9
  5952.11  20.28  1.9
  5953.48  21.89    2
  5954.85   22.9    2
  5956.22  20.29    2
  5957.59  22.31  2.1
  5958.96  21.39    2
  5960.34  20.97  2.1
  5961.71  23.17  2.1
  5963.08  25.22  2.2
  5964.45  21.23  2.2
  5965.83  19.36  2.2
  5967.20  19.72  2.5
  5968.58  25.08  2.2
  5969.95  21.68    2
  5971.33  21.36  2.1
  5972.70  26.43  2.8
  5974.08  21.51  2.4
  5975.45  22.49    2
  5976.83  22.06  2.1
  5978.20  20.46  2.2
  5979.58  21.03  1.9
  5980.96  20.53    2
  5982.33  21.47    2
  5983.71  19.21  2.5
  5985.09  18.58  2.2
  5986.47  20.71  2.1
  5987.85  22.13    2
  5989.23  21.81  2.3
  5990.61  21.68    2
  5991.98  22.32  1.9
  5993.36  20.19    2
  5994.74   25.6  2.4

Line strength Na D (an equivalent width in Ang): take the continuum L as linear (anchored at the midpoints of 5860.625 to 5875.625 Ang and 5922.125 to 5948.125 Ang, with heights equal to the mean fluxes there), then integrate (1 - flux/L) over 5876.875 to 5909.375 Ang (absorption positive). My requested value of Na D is 5.93 Ang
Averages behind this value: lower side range 21.6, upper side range 22.3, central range 17.8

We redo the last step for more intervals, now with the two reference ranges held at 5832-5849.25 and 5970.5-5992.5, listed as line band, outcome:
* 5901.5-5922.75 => 2.12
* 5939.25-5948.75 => -0.61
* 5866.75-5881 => 0.42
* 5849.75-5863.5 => 2.07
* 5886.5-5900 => 4.02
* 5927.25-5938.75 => 0.47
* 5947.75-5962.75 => 0.12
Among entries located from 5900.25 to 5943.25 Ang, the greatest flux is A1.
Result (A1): 27.42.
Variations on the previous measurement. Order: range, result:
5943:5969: 25.67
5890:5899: 18.38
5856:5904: 28.62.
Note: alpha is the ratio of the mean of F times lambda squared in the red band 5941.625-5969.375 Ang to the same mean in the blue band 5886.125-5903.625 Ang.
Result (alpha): 1.3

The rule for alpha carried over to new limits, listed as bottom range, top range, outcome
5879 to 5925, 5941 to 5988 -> 1.19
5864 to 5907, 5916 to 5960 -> 1.16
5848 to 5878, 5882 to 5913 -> 0.84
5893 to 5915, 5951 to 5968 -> 1.18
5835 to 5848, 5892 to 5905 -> 0.73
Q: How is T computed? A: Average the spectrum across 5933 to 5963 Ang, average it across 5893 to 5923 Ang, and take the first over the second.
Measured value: 1.1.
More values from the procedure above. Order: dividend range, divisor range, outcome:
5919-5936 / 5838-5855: 0.93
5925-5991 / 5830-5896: 1.06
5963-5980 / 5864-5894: 1.12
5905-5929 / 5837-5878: 0.95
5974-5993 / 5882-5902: 1.28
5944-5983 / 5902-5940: 1.04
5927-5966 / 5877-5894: 1.29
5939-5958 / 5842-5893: 1.11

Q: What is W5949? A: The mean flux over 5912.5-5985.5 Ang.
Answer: 21.8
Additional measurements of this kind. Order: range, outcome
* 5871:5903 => 18.6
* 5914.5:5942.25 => 21.8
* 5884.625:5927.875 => 19.1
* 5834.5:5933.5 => 20.5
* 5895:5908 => 18.8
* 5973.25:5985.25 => 21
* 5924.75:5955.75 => 22.1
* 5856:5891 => 20.1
